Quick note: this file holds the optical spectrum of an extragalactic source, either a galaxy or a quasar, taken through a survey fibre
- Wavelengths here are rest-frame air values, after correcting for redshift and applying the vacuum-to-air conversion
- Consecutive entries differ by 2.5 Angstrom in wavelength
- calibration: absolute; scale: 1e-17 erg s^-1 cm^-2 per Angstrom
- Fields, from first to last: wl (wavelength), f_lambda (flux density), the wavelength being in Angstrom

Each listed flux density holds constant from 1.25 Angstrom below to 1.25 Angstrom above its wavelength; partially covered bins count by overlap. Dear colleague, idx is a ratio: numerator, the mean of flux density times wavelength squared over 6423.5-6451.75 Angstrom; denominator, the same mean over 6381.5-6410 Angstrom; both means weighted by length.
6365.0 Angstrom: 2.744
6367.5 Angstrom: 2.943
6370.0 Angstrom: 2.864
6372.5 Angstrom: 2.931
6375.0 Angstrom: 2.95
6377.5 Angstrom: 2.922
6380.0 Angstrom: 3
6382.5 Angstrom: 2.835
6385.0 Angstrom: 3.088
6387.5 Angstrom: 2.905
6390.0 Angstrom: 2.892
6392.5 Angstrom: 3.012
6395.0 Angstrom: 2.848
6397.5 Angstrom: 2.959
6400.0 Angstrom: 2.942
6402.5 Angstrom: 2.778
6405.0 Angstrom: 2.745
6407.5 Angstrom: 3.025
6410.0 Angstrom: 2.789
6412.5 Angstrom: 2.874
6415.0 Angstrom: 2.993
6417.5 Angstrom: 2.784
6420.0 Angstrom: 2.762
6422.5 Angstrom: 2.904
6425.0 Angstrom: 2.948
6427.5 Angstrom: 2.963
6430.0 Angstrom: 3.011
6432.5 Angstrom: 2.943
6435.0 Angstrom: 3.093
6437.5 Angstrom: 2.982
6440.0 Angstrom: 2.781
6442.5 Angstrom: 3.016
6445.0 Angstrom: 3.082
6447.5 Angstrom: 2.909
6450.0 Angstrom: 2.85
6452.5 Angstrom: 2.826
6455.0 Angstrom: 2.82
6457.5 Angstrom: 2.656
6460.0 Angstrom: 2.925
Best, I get 1.0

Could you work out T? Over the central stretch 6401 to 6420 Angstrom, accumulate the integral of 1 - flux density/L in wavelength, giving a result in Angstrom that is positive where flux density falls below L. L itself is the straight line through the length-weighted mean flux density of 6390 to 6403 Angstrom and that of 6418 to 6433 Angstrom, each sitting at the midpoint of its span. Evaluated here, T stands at 0.4 Angstrom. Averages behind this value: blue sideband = 2.91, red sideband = 2.91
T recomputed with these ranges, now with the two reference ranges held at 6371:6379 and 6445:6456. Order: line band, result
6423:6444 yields -0.5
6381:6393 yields -0.1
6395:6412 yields 0.2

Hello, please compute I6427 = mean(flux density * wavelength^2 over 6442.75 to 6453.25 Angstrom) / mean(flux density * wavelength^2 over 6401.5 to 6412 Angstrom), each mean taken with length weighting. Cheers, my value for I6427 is 1.0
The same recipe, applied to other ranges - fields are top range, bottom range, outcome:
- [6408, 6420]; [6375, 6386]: 0.98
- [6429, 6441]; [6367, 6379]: 1.03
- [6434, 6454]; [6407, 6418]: 1.03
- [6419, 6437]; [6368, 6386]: 1.02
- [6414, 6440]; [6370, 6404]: 1.01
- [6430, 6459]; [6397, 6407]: 1.03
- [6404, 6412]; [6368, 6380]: 0.99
